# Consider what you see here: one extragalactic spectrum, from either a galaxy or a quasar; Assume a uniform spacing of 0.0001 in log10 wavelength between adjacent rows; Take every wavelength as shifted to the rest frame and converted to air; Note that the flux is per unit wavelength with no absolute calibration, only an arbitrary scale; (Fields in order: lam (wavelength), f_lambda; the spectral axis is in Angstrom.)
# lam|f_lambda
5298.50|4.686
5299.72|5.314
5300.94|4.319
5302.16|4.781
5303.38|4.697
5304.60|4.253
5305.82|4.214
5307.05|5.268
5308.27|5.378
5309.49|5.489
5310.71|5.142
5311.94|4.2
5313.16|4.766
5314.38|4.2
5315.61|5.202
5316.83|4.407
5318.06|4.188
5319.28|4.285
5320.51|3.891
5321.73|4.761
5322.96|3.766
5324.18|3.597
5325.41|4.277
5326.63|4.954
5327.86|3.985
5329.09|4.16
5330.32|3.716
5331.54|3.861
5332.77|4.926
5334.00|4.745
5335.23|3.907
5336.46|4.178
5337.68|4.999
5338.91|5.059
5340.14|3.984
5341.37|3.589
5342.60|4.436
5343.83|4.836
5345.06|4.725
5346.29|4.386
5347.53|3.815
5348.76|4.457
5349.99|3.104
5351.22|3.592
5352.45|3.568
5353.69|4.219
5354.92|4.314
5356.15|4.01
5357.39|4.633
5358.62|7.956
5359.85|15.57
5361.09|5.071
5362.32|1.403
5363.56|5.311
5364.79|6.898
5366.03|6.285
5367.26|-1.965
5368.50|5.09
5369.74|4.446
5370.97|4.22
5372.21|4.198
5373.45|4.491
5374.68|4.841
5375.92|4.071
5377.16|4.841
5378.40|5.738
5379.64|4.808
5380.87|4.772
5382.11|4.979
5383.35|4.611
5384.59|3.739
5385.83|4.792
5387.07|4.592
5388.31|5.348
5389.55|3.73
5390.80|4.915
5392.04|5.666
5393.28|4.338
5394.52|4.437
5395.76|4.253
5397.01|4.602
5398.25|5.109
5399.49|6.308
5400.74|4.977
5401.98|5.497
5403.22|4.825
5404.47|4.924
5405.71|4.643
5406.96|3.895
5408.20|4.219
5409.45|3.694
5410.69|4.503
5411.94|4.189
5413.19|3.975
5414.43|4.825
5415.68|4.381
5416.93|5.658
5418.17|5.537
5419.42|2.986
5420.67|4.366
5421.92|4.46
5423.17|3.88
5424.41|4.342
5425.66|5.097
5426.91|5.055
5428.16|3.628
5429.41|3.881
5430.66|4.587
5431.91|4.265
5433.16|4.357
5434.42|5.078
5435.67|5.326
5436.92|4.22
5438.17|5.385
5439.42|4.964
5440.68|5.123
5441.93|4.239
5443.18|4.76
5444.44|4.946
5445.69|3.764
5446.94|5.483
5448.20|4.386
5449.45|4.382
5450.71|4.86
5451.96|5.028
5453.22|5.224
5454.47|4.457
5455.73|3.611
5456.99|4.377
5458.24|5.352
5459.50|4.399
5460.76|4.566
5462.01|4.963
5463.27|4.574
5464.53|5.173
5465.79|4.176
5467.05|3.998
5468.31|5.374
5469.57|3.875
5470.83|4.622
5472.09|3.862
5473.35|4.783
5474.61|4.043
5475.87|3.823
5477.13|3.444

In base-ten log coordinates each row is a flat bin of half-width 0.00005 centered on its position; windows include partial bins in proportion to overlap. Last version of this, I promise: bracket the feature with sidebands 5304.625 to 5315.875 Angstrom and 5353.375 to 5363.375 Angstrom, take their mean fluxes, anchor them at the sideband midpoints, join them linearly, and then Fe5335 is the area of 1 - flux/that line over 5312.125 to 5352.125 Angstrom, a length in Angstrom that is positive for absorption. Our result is 7.83 Angstrom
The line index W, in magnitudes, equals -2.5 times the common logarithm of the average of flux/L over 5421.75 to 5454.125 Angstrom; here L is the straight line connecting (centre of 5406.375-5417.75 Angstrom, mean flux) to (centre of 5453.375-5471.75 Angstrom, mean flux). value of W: -0.04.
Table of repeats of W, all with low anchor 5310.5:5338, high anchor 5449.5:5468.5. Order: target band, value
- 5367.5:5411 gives -0.03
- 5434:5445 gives -0.07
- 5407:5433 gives 0.05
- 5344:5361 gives -0.19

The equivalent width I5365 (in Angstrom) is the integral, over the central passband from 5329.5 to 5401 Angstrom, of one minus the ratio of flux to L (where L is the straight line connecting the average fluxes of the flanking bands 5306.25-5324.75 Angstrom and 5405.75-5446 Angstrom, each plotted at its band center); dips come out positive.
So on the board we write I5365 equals -2.28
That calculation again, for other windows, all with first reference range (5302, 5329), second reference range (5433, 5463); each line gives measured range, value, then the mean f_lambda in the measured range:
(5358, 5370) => -2.7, 5.64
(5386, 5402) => -0.8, 4.88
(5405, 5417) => 0.8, 4.34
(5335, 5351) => 1.1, 4.26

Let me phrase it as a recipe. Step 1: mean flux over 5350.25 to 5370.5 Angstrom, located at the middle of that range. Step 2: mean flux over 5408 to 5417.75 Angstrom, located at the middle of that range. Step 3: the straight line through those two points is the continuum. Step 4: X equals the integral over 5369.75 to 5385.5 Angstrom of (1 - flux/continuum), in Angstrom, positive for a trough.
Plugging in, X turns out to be 0.7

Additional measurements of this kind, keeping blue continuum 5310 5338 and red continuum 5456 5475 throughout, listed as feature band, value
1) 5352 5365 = -3.90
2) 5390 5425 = -1.27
